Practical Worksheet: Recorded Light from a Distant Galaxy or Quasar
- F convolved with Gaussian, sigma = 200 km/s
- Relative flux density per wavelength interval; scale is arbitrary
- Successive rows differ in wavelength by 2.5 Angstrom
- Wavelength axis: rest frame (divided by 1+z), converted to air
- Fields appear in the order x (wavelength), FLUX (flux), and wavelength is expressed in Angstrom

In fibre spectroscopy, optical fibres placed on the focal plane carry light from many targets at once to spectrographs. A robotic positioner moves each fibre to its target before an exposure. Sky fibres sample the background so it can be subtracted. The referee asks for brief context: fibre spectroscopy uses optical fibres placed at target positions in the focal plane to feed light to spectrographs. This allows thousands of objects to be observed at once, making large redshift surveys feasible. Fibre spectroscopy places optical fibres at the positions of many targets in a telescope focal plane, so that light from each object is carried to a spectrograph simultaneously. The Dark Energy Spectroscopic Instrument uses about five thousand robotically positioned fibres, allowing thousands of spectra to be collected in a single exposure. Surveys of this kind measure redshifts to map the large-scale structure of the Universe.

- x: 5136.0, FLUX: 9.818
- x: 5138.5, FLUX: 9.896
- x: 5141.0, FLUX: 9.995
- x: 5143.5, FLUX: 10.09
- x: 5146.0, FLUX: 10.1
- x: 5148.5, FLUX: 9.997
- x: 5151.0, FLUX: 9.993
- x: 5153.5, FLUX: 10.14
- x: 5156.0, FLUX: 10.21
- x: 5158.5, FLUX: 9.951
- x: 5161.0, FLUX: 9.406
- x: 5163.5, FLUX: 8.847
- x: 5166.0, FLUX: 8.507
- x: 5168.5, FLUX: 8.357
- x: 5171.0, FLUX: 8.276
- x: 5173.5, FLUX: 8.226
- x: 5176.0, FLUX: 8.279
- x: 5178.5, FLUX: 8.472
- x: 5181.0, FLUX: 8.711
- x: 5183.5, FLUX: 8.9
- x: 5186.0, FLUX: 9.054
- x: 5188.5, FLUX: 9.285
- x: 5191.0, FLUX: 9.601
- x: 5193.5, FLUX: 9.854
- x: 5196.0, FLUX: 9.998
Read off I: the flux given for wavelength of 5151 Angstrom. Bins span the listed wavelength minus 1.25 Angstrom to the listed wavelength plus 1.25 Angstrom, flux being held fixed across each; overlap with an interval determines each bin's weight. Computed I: 9.993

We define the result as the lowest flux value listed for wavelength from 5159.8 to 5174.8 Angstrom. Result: 8.226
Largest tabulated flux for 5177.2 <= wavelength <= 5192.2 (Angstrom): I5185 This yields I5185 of 9.601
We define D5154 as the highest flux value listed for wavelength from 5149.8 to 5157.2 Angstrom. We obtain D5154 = 10.21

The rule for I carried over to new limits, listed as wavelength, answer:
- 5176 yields 8.279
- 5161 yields 9.406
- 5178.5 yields 8.472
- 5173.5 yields 8.226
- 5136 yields 9.818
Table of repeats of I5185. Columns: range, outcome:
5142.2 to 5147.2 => 10.1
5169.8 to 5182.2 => 8.711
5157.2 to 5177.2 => 9.951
